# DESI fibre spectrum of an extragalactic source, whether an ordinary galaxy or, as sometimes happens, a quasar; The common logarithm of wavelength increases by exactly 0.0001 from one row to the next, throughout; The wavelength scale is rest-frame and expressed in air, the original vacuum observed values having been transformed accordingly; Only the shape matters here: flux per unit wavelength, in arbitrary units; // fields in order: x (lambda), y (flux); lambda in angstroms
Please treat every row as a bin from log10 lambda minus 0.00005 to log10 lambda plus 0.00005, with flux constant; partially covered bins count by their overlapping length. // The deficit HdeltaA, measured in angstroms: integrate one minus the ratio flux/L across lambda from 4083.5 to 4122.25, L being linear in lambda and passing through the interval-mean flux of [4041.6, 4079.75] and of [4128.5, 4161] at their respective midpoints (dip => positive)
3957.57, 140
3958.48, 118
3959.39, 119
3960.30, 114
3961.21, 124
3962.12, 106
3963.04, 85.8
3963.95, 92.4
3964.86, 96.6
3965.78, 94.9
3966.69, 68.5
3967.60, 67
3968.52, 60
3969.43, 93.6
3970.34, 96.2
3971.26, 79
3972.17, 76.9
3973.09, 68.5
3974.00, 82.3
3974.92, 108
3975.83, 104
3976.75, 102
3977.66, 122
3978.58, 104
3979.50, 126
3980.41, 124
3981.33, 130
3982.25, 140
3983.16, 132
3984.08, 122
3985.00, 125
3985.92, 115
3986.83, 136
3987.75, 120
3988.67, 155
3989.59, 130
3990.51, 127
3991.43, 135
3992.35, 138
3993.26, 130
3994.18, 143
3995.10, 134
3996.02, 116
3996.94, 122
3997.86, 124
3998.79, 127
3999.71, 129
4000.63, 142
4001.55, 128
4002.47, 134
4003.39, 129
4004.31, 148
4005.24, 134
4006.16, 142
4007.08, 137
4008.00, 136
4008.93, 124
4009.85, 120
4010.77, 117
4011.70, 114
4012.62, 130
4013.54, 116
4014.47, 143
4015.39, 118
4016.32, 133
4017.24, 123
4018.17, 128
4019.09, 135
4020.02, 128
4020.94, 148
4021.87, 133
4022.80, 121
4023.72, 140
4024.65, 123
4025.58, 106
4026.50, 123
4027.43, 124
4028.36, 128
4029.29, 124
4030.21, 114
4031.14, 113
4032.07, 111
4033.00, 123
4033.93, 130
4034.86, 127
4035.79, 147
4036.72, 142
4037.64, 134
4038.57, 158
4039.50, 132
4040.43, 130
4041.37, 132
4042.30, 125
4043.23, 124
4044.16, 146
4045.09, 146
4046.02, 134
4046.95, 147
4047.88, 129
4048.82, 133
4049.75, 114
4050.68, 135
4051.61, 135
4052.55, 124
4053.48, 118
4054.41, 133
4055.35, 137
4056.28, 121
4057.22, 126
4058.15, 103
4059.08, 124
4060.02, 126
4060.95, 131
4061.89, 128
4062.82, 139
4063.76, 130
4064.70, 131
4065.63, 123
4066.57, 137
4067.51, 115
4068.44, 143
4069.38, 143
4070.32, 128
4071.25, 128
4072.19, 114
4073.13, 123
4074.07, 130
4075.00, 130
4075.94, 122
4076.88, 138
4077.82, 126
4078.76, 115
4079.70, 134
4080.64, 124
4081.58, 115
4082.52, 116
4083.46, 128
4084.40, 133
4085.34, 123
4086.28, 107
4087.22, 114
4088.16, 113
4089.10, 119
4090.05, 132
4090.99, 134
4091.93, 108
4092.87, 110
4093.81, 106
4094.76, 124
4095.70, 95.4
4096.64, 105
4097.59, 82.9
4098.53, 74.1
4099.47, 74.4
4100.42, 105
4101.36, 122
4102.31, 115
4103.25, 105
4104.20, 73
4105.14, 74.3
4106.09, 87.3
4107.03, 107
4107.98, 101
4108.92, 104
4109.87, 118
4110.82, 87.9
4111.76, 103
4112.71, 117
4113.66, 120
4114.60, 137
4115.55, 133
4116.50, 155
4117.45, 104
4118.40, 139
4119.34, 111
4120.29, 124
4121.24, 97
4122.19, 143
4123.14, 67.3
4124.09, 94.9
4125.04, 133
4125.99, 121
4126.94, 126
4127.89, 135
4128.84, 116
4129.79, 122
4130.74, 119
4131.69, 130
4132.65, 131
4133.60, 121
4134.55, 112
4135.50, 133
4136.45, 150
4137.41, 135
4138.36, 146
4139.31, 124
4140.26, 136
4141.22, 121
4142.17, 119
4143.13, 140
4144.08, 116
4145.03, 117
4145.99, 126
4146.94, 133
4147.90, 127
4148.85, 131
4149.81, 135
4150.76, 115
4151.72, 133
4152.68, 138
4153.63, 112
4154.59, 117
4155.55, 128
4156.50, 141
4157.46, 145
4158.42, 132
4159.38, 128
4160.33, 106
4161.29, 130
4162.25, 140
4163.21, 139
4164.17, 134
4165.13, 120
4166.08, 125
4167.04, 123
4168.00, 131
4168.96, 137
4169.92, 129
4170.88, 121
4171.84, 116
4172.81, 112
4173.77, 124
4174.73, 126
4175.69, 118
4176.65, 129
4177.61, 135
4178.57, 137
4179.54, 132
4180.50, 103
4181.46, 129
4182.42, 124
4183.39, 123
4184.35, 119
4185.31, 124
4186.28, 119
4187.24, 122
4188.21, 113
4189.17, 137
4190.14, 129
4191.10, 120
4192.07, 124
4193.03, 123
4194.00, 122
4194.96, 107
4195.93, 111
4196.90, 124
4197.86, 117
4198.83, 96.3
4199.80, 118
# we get 5.4 angstroms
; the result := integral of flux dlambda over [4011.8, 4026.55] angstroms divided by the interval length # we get 128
